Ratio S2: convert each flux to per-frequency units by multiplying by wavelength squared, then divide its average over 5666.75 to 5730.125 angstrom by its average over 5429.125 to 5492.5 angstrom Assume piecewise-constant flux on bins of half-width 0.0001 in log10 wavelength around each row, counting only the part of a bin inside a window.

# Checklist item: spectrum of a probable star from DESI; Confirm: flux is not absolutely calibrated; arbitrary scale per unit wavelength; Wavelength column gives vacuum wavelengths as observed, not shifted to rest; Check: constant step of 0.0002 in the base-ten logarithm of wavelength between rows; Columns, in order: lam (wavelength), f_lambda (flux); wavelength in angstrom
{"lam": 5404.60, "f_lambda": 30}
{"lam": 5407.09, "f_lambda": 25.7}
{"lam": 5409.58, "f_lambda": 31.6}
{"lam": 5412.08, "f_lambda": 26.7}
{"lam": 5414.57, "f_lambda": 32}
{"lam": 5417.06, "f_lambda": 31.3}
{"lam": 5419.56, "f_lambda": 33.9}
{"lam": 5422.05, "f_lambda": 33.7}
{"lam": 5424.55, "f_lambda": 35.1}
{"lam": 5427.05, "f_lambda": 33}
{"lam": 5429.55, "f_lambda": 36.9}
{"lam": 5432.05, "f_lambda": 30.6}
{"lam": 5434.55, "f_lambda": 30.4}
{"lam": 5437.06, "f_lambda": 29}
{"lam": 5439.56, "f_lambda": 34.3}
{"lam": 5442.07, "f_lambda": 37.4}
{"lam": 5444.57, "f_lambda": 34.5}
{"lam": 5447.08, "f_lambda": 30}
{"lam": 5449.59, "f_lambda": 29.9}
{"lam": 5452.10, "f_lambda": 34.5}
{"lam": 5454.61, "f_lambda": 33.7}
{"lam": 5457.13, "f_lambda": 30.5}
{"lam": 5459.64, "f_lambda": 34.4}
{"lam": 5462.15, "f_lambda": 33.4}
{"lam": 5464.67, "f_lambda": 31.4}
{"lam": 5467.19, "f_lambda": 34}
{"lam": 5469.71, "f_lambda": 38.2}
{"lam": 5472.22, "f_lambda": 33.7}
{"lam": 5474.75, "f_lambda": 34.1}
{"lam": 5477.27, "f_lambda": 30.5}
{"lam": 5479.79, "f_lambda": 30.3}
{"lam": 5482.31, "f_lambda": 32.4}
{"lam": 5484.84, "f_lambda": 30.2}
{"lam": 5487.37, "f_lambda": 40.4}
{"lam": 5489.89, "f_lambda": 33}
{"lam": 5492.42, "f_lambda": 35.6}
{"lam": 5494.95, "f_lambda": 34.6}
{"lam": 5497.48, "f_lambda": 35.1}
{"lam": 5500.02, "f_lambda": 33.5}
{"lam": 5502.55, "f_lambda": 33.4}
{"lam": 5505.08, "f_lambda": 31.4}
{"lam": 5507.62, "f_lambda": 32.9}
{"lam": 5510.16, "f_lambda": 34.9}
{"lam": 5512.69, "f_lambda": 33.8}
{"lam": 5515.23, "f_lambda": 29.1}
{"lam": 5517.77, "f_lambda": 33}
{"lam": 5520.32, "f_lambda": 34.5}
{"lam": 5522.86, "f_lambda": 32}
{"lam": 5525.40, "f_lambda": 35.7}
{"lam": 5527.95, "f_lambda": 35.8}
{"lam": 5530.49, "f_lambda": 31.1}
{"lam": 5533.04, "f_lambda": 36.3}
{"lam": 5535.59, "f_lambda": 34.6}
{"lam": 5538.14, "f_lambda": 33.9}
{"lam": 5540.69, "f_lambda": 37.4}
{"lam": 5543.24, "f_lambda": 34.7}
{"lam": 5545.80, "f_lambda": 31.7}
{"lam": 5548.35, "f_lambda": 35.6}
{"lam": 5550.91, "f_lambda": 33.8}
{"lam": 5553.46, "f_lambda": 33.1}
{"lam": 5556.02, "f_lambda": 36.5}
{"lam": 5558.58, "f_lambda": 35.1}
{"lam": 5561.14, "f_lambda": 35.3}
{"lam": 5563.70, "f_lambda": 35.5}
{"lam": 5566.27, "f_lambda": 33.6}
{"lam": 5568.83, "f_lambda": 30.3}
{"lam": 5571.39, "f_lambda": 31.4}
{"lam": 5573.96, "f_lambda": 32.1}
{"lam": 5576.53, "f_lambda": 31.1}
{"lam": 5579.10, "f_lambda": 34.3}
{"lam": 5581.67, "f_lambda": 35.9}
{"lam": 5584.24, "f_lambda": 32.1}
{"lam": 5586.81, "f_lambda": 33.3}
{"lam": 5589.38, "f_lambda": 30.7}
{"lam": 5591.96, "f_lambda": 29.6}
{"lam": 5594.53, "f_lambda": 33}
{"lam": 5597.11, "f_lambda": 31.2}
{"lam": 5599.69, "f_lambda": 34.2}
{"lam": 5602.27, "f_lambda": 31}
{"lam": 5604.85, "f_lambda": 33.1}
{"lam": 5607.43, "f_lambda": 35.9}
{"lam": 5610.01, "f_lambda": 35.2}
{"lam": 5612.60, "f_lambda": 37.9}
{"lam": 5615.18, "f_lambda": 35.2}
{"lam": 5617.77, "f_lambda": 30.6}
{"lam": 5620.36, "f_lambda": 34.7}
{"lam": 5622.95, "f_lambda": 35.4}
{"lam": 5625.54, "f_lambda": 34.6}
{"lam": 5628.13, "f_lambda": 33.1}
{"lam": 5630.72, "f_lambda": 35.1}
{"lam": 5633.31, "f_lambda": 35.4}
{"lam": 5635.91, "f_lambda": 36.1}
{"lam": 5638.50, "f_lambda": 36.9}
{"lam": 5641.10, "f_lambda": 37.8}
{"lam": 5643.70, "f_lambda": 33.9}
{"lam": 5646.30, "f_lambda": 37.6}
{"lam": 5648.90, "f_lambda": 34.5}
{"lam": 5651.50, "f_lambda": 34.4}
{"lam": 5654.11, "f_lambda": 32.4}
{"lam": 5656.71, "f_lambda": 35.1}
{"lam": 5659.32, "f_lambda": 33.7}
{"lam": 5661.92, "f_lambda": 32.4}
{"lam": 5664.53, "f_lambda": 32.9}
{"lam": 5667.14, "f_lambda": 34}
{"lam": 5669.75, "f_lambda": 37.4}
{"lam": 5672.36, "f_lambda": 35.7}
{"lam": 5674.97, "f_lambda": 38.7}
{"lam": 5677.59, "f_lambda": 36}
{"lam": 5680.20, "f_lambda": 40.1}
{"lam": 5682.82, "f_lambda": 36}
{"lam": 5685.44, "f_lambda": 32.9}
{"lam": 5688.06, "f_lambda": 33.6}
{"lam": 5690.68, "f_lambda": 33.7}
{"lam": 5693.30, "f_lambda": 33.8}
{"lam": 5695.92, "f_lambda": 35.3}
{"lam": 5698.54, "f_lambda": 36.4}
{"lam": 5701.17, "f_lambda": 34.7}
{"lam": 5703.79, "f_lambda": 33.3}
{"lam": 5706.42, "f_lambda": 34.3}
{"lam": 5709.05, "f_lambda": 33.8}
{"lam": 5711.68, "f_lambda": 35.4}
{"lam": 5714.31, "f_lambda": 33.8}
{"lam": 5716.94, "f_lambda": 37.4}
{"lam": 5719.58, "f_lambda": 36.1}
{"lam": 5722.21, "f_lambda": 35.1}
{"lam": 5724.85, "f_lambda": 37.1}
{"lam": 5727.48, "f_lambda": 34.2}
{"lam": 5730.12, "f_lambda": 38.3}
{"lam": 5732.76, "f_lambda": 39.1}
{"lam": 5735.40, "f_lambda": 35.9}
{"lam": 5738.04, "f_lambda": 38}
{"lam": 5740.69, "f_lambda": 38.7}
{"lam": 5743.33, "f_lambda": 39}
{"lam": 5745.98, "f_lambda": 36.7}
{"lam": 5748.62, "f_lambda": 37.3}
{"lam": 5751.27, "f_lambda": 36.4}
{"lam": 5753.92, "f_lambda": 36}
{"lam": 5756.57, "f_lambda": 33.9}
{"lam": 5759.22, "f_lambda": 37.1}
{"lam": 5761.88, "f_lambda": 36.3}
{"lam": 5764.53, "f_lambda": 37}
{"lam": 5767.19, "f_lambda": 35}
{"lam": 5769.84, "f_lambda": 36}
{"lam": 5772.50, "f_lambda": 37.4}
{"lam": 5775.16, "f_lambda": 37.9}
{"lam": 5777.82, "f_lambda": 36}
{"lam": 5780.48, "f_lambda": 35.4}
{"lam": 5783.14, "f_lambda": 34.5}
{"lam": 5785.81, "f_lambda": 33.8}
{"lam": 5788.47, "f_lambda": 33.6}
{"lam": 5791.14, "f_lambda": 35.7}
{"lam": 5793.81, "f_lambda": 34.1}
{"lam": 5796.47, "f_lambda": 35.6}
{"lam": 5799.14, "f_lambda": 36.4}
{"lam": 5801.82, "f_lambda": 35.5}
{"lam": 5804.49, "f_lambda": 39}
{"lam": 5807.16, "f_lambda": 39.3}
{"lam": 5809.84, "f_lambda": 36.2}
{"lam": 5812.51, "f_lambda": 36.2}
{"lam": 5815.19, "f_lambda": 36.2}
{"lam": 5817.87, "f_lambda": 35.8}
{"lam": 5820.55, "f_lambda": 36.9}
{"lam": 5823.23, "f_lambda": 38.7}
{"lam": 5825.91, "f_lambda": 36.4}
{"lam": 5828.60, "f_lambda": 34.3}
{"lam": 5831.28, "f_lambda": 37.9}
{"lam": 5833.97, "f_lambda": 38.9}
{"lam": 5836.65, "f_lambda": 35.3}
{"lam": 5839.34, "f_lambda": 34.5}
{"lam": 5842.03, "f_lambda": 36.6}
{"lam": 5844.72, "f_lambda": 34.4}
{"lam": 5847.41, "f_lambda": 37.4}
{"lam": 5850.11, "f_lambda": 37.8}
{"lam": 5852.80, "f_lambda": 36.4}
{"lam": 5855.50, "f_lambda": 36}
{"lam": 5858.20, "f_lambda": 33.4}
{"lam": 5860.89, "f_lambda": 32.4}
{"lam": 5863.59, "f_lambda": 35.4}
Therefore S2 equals 1.17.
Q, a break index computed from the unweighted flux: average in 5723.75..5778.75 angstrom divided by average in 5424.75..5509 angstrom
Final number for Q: 1.11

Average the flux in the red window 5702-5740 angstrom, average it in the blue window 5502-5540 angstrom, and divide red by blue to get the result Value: 1.07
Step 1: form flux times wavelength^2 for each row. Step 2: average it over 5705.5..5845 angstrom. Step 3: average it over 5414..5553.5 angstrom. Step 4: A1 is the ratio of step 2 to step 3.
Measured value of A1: 1.20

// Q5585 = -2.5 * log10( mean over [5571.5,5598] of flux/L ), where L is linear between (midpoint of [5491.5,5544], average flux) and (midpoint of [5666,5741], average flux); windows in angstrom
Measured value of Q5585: 0.075 mag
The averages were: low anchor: 34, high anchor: 35.8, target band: 32.3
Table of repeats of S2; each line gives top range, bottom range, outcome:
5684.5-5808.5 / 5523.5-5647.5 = 1.11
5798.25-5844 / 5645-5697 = 1.10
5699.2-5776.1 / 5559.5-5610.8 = 1.16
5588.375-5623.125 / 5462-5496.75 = 1.04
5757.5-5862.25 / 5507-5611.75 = 1.17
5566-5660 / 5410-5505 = 1.08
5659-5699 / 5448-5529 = 1.13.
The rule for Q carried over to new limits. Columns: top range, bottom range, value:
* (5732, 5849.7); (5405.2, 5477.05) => 1.12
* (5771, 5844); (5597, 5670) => 1.05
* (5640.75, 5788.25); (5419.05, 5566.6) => 1.06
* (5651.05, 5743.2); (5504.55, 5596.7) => 1.06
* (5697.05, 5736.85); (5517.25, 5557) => 1.04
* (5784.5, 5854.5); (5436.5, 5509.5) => 1.09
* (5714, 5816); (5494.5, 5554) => 1.07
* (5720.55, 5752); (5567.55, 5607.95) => 1.15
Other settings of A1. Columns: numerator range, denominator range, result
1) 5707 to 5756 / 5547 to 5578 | 1.15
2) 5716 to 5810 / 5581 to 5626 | 1.15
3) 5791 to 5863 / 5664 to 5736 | 1.06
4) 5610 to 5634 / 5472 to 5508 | 1.09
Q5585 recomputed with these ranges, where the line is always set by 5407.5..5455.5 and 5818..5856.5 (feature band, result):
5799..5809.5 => -0.039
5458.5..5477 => -0.038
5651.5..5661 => 0.029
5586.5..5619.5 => 0.032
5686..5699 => 0.022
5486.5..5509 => -0.040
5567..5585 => 0.045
